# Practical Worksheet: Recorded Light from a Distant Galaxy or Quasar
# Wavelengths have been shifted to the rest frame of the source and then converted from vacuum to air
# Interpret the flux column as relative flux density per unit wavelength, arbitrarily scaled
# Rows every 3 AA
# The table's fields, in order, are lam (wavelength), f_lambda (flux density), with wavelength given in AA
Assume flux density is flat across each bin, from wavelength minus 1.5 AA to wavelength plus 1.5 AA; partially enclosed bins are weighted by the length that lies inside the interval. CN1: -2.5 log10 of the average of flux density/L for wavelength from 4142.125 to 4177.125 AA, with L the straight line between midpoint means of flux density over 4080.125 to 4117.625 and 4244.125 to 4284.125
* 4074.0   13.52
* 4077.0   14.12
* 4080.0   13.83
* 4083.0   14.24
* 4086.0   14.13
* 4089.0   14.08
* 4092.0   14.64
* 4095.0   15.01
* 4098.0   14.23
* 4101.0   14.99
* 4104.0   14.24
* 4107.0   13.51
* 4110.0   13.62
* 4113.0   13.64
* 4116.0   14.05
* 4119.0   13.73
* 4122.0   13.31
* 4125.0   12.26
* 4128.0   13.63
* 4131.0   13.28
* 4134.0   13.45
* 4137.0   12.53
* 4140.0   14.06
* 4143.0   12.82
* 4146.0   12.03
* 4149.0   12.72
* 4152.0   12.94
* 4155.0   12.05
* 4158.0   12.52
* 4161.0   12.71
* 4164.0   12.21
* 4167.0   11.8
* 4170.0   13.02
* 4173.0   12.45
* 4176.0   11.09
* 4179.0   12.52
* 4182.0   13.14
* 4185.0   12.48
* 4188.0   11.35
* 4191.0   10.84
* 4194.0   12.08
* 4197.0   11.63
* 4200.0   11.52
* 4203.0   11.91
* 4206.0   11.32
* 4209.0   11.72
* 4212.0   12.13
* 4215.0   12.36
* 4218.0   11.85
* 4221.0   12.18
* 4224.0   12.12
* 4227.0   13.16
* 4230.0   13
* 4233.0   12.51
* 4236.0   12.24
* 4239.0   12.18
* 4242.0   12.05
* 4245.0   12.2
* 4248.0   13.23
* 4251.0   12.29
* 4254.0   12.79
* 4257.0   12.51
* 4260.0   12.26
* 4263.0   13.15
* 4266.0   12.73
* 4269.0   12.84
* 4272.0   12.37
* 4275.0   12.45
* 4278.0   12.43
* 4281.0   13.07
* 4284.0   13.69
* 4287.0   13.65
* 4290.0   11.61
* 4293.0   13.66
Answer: 0.106 mag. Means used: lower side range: 14.2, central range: 12.4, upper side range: 12.7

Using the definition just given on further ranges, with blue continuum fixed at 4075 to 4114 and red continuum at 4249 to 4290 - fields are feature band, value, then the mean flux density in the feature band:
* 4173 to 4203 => 0.132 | 11.9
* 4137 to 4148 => 0.072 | 12.9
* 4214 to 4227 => 0.078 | 12.2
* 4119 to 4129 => 0.064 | 13.1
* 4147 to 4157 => 0.096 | 12.5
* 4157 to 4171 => 0.098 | 12.4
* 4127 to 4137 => 0.045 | 13.3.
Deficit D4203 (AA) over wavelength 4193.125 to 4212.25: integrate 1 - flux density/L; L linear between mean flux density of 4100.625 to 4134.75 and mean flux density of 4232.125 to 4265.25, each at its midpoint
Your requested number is 1.7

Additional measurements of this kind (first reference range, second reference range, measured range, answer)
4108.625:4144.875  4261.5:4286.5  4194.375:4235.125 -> 3.0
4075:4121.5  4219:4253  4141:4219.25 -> 5.9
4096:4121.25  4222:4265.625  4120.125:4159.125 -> 2.2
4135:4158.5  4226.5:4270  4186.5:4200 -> 1.3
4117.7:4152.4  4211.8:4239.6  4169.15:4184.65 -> 0.4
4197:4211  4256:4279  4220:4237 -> -0.8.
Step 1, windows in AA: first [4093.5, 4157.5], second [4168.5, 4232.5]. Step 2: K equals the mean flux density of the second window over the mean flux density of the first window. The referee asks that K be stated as 0.90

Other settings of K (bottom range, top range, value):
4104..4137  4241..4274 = 0.94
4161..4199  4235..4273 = 1.04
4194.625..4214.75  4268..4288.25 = 1.10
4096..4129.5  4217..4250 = 0.90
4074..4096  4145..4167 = 0.87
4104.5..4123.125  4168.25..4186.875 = 0.91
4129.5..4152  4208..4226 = 0.93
